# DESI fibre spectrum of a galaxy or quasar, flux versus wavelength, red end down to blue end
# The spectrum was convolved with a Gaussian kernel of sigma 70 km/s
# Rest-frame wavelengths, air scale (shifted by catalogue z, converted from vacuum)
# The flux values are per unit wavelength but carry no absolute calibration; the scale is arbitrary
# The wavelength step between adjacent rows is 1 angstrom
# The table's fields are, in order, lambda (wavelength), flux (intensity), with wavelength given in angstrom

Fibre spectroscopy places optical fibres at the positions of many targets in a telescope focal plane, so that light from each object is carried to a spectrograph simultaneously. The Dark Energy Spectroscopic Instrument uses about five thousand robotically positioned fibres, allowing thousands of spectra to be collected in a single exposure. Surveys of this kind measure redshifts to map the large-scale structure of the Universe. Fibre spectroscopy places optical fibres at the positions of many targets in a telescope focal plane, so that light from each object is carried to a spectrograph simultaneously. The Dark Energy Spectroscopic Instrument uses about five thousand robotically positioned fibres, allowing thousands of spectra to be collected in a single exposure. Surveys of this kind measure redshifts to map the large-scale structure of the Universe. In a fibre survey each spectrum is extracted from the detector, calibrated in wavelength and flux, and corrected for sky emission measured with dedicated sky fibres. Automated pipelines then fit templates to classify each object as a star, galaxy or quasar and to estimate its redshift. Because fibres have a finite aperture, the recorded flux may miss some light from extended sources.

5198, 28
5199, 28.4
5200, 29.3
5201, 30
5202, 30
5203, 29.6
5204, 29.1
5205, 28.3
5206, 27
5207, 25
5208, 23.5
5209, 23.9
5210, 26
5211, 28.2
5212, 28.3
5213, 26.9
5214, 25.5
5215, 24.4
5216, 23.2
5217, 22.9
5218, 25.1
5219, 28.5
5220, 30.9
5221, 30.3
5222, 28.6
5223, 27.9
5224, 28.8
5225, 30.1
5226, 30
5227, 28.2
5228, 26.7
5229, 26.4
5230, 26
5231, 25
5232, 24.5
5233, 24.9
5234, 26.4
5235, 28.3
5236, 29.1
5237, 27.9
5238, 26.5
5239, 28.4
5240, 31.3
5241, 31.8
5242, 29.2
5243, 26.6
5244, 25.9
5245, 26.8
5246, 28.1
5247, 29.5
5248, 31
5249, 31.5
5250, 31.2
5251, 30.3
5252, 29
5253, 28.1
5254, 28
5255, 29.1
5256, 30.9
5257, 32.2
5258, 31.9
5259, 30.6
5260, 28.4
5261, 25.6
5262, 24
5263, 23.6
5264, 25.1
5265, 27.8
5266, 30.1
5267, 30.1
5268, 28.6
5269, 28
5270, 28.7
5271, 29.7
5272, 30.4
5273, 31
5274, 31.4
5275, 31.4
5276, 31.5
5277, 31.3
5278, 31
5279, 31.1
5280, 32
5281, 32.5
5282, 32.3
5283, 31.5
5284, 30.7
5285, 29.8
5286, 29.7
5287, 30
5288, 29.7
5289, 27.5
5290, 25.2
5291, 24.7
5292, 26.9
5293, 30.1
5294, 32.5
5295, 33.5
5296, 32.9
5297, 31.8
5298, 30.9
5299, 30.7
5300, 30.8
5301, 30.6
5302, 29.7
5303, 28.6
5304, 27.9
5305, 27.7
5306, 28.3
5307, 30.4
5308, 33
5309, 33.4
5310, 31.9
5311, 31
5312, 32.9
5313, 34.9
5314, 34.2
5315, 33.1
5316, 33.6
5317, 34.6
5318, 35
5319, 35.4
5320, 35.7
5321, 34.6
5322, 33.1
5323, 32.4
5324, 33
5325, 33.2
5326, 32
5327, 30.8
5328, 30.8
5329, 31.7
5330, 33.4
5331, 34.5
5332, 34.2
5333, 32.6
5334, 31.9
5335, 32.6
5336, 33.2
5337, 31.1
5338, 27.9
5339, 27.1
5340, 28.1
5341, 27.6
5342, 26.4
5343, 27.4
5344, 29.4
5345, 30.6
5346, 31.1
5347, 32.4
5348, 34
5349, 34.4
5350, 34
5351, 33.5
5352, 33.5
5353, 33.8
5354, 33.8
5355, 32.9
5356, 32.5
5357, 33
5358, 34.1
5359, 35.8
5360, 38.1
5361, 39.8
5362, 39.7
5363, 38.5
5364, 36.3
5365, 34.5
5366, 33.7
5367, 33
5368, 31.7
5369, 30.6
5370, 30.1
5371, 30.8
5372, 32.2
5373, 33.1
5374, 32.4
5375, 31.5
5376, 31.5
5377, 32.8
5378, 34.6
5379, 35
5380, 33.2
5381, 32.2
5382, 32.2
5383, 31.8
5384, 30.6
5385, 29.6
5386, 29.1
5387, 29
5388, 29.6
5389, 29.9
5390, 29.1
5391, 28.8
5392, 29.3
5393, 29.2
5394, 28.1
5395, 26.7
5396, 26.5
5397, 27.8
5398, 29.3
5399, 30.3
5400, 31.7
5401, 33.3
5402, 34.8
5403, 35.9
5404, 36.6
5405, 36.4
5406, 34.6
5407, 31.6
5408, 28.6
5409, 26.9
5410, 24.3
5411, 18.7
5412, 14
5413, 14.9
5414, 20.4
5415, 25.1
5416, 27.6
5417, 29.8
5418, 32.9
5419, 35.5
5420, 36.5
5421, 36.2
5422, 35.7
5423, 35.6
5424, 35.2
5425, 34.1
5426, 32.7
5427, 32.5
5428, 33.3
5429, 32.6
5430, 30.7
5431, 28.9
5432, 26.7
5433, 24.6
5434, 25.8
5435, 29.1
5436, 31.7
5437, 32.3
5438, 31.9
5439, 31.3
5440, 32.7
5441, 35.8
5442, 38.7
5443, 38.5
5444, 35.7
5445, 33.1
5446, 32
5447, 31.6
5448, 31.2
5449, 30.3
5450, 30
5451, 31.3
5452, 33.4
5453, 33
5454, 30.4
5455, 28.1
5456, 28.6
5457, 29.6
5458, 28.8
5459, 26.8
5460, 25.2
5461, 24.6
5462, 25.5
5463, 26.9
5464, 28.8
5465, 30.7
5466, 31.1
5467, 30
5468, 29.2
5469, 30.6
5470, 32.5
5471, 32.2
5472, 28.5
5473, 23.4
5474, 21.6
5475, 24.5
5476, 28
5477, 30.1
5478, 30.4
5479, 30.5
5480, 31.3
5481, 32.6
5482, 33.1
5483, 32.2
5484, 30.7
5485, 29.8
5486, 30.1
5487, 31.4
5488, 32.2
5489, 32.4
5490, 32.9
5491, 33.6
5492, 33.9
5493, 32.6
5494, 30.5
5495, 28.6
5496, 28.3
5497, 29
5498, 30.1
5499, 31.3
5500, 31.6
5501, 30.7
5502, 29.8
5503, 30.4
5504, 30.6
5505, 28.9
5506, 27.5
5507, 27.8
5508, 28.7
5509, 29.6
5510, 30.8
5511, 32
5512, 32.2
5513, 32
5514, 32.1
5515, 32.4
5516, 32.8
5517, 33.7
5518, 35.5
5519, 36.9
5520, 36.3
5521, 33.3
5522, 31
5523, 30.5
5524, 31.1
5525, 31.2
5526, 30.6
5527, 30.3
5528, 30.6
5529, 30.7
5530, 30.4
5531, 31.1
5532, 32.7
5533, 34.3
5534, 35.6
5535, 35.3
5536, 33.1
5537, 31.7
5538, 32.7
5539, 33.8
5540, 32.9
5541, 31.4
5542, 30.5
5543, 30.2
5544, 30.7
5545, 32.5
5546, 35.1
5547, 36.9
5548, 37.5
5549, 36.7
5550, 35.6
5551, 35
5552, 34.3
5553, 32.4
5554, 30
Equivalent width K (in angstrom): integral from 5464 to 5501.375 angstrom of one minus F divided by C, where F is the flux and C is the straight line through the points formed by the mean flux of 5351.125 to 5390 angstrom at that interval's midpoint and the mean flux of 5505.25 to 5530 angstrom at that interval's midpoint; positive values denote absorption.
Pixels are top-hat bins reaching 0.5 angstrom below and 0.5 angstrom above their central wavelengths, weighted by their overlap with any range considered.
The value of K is 1.90 angstrom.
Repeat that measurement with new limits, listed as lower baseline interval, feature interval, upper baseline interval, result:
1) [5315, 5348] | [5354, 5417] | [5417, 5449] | 2.63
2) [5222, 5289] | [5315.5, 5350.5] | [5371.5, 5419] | -3.10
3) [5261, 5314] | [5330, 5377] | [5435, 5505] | -3.77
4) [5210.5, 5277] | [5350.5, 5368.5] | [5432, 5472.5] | -3.28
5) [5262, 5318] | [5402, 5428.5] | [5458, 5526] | 0.08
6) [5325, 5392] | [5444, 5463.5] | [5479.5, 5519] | 1.18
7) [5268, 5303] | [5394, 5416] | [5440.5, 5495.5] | 1.76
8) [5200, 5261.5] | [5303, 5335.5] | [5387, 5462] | -3.92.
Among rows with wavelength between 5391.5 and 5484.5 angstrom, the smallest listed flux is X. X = 14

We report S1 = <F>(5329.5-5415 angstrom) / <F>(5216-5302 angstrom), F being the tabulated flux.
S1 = 1.07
